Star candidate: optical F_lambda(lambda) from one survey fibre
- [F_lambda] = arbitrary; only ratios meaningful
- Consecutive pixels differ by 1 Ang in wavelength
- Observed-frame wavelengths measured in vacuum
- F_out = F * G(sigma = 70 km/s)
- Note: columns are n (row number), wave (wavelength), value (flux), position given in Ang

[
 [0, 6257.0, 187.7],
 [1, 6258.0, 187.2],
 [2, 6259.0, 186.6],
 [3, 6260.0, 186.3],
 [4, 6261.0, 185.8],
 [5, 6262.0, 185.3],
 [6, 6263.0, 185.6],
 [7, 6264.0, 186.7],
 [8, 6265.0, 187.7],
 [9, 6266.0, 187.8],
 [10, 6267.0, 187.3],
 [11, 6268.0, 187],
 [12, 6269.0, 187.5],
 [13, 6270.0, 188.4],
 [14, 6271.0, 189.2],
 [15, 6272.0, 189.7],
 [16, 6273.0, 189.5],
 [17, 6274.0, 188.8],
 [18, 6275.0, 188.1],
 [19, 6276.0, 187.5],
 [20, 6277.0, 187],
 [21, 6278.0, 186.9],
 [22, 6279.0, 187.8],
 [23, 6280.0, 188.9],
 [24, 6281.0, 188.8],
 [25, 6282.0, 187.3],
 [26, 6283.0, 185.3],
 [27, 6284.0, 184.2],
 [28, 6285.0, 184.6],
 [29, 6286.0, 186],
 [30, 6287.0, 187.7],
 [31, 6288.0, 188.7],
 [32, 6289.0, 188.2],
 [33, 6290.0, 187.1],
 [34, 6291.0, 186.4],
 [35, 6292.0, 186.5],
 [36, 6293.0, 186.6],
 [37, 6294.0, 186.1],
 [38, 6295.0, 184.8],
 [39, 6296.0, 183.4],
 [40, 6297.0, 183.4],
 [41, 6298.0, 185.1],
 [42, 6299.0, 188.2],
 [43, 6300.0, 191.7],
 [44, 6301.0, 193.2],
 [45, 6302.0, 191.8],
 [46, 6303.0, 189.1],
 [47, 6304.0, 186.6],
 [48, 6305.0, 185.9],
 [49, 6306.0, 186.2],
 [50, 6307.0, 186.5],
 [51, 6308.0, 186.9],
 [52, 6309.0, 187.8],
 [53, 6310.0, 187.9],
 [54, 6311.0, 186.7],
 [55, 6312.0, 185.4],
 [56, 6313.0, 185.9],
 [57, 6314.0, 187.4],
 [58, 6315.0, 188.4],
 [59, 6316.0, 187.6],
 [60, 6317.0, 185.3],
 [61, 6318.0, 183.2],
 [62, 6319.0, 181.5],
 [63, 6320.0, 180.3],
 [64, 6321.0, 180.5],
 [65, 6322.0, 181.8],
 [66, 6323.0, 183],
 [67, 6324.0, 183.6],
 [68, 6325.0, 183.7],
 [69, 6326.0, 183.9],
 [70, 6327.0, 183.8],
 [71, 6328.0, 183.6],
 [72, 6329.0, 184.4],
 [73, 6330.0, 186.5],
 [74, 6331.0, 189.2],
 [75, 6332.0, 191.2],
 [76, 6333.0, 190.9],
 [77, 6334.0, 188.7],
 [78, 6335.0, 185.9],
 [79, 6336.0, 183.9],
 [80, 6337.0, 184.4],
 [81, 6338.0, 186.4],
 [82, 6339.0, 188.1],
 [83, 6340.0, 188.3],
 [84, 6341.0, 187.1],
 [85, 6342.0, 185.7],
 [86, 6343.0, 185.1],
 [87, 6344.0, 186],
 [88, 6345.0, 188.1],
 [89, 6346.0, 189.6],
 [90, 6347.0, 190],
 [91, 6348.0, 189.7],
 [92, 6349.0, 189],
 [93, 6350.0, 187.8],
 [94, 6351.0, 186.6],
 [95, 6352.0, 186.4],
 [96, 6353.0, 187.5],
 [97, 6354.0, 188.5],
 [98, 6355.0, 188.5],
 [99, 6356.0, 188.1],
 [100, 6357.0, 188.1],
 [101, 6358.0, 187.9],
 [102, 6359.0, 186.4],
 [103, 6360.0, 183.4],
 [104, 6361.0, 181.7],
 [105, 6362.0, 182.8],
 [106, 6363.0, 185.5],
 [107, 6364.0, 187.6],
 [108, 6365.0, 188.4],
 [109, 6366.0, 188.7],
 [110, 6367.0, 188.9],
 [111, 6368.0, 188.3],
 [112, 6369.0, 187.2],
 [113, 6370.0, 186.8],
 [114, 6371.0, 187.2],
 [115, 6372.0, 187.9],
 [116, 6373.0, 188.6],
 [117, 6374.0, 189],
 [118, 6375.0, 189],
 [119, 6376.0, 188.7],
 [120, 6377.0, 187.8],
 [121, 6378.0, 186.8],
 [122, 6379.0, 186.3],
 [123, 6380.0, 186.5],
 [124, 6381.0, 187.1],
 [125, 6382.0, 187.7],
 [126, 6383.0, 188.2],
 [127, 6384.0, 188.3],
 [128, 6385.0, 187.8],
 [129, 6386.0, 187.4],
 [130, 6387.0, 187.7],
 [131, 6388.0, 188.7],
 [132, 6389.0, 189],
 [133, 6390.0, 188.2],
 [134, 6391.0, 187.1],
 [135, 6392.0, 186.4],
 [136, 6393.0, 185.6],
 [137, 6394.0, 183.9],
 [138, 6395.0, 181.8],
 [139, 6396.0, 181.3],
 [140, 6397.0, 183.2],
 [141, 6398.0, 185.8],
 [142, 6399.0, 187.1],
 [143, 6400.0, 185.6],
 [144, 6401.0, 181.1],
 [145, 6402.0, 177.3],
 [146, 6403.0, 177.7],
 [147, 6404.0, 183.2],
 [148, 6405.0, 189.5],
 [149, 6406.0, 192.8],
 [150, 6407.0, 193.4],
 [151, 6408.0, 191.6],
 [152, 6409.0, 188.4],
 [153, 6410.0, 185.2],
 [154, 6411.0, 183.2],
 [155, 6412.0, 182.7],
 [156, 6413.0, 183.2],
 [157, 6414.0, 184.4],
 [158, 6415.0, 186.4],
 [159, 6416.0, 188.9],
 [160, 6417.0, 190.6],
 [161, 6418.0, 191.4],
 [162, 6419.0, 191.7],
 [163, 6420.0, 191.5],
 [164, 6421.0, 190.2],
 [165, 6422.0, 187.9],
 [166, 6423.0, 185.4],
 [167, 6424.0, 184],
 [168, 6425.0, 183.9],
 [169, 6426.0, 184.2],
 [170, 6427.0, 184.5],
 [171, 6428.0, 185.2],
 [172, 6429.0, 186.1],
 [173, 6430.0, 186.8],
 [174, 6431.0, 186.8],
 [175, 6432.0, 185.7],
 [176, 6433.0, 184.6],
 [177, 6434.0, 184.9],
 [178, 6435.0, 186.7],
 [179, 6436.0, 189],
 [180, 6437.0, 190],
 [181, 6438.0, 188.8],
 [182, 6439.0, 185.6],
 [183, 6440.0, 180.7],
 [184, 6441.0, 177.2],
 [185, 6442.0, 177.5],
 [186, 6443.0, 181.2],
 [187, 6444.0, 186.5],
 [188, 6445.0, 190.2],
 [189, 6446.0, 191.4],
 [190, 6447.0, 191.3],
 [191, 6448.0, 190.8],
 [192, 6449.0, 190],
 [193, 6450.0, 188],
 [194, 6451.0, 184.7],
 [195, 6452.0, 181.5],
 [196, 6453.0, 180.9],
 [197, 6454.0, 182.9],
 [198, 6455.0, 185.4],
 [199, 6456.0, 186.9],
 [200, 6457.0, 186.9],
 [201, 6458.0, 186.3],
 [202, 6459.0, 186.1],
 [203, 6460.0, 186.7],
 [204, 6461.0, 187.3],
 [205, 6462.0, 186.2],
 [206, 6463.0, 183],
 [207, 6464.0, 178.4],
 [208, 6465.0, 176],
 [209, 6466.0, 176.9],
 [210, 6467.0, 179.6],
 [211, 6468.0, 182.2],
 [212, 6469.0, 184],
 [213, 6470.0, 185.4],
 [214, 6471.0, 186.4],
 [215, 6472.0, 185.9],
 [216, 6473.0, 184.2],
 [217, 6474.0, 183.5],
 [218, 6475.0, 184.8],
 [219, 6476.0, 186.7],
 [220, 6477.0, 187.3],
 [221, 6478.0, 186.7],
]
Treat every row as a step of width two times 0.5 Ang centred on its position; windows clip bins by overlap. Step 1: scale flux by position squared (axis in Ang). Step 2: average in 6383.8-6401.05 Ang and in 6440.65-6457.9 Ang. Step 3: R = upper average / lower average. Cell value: 1.0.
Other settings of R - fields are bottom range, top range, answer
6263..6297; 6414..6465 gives 1.05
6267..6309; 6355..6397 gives 1.03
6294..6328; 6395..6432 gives 1.03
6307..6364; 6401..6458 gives 1.03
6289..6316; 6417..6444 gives 1.03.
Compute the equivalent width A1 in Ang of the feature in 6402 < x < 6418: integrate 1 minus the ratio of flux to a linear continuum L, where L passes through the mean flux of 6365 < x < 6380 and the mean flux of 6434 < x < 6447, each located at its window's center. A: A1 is 0.0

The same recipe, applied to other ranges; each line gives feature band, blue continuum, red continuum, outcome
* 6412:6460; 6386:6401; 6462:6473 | -0.7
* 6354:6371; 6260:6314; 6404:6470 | 0.0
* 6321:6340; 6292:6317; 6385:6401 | 0.1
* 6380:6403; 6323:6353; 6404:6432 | 0.2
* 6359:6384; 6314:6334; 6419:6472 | -0.3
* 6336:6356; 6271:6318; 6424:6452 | -0.1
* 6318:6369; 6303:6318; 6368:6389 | 0.3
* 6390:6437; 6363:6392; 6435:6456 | 0.2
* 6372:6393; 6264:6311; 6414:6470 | -0.2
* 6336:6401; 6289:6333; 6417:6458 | -0.3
